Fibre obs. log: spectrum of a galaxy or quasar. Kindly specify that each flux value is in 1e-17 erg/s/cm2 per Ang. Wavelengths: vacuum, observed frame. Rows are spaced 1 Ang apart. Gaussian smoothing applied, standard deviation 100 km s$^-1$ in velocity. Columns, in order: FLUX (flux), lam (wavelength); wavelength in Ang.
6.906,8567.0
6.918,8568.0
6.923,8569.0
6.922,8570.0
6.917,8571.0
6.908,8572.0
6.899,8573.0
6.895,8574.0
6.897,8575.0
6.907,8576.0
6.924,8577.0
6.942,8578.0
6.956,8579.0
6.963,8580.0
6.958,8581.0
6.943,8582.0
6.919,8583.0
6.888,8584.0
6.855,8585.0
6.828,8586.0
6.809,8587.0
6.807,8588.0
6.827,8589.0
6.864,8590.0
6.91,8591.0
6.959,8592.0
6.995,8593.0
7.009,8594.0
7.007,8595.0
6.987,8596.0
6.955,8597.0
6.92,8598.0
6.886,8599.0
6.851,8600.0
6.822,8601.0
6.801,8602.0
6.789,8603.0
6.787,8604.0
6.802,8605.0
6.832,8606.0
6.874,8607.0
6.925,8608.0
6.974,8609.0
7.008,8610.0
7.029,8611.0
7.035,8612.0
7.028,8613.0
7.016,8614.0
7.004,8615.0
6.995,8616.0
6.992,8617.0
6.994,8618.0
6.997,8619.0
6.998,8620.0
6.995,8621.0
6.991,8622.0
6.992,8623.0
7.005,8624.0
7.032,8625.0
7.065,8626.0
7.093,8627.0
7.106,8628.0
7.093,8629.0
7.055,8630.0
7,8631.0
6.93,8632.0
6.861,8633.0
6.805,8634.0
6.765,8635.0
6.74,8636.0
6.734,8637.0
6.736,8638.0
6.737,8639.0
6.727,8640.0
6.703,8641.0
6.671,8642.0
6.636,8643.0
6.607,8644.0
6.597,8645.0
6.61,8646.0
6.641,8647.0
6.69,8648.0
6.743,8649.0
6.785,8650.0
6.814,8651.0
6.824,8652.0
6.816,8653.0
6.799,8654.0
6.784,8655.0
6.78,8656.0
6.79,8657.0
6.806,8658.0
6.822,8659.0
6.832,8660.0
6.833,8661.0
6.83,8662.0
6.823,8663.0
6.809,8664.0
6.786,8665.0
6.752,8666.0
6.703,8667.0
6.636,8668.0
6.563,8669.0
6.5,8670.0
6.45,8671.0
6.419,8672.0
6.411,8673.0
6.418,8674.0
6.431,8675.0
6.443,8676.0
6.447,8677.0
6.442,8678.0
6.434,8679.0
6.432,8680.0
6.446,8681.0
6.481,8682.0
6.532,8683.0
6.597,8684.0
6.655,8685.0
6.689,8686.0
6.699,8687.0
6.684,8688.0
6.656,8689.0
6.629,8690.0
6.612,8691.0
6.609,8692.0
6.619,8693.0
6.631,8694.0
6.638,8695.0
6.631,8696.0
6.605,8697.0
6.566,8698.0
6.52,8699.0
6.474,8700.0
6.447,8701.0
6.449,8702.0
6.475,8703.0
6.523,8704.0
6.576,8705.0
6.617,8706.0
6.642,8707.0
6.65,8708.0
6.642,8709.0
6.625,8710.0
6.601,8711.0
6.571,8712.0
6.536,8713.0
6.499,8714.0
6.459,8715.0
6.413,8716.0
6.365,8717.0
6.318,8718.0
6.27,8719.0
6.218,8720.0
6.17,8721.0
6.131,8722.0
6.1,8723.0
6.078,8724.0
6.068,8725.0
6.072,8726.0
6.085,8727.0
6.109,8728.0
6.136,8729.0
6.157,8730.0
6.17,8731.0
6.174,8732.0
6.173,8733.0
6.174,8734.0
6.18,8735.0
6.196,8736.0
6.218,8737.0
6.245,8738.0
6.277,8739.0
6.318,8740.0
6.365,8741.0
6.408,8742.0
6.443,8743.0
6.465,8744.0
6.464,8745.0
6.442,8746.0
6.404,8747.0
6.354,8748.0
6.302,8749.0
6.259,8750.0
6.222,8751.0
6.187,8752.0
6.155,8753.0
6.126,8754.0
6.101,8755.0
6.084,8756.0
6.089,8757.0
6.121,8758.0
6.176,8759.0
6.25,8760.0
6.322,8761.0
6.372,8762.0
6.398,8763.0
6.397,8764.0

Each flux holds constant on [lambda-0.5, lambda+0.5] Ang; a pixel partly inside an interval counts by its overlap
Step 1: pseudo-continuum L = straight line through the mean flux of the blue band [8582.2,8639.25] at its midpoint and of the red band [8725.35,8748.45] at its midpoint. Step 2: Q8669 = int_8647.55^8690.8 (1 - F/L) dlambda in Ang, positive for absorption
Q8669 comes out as -0.2 Ang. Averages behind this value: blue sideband 6.93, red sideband 6.26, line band 6.65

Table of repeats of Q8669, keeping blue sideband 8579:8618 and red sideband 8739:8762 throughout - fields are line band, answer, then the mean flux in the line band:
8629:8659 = -0.20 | 6.77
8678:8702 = -0.15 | 6.57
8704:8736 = 0.42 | 6.32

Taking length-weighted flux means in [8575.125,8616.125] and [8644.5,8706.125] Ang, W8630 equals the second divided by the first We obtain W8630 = 0.96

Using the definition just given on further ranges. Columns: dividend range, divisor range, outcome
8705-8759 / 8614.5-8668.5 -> 0.92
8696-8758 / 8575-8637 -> 0.91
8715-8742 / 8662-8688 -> 0.95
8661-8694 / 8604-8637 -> 0.95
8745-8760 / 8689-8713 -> 0.95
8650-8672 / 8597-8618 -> 0.97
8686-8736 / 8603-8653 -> 0.93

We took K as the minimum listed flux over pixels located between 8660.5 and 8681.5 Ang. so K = 6.411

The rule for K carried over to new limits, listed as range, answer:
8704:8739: 6.068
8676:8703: 6.432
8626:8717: 6.365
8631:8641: 6.703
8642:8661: 6.597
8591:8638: 6.734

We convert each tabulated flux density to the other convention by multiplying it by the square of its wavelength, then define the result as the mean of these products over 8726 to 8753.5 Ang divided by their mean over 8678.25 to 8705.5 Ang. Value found 1.0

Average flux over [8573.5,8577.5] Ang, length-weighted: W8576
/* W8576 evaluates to 6.91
